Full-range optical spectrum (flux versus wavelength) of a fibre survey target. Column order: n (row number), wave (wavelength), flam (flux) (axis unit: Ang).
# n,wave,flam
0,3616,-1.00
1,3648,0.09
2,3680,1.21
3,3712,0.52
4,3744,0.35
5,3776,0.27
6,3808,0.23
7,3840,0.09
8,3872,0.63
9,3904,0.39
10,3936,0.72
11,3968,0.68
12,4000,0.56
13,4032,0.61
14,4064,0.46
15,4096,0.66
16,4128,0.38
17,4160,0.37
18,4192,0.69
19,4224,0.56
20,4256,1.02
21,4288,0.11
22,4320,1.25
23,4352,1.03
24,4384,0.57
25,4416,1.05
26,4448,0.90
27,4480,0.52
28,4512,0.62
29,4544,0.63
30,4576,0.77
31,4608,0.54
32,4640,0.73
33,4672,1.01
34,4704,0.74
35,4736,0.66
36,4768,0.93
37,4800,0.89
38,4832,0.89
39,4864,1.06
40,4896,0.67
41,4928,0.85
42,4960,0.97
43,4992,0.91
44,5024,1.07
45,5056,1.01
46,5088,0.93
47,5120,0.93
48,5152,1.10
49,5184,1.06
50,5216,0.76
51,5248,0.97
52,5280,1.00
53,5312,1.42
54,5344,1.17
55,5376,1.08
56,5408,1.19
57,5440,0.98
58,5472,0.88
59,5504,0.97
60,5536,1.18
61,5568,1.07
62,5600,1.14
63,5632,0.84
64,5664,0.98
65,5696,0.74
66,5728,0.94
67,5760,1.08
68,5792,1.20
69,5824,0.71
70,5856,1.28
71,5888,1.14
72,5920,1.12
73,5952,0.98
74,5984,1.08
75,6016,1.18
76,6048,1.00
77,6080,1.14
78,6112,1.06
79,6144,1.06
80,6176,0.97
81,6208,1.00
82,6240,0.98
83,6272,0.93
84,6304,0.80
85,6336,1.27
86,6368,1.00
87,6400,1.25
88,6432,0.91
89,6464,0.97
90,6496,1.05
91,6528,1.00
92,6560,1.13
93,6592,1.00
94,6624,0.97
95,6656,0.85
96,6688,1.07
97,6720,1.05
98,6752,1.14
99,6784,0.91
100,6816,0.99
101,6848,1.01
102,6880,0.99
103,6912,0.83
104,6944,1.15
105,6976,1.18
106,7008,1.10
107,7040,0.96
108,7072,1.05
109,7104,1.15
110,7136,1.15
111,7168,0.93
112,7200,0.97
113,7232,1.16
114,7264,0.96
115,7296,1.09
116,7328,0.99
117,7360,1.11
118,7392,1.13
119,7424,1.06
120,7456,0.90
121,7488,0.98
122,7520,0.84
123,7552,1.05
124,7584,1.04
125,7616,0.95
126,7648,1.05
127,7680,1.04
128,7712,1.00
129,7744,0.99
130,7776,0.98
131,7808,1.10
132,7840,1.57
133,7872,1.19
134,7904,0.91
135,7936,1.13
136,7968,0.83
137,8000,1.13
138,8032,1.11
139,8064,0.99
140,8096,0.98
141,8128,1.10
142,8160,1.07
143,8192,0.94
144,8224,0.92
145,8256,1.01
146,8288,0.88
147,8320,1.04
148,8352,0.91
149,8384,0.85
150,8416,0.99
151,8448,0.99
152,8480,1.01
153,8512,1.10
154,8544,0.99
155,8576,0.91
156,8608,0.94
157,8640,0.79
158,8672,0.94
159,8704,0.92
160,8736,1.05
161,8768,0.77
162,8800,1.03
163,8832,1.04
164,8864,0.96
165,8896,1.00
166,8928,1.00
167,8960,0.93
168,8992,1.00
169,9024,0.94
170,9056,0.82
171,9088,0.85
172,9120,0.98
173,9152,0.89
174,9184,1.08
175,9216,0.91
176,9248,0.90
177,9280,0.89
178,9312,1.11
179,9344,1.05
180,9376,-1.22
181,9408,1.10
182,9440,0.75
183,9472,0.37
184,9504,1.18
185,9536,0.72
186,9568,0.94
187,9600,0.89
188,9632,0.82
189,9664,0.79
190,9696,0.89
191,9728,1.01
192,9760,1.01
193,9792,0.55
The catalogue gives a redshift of 0.19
